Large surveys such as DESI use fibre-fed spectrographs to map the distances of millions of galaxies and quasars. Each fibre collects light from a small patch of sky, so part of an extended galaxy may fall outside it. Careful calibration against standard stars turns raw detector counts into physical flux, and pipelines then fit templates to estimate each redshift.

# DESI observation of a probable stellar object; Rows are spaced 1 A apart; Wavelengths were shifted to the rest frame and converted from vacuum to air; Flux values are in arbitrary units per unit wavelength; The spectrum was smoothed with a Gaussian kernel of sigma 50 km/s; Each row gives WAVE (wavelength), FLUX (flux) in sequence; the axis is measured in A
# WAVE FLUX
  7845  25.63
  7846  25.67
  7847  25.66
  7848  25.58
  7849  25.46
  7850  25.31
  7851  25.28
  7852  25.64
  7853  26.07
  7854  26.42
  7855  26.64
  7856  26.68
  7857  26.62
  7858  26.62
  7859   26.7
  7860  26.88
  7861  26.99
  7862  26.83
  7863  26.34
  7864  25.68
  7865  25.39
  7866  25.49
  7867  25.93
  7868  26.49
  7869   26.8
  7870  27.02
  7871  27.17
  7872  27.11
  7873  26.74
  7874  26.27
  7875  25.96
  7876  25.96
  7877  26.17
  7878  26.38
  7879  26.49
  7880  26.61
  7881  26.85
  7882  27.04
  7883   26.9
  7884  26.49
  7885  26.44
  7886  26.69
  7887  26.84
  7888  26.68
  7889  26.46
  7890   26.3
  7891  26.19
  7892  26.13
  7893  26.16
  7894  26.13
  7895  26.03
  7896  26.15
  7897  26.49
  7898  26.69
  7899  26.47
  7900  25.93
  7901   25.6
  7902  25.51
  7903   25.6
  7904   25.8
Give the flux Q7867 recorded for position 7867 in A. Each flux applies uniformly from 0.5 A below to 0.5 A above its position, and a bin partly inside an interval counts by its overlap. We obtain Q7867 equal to 25.93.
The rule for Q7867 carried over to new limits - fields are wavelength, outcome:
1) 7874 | 26.27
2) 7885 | 26.44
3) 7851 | 25.28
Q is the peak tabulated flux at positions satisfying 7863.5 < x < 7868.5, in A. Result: 26.49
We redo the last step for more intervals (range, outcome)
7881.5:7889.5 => 27.04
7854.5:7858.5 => 26.68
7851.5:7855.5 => 26.64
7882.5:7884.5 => 26.9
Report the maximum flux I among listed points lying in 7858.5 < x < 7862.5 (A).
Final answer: 26.99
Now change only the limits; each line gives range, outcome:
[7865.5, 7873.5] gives 27.17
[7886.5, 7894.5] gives 26.84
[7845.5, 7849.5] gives 25.67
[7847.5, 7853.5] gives 26.07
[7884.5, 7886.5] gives 26.69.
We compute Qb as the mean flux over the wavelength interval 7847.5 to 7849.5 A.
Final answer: 25.5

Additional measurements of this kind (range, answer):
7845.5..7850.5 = 25.5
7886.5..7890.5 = 26.6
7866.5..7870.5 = 26.6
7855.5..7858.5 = 26.6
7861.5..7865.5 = 26.1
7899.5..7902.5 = 25.7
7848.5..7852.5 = 25.4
